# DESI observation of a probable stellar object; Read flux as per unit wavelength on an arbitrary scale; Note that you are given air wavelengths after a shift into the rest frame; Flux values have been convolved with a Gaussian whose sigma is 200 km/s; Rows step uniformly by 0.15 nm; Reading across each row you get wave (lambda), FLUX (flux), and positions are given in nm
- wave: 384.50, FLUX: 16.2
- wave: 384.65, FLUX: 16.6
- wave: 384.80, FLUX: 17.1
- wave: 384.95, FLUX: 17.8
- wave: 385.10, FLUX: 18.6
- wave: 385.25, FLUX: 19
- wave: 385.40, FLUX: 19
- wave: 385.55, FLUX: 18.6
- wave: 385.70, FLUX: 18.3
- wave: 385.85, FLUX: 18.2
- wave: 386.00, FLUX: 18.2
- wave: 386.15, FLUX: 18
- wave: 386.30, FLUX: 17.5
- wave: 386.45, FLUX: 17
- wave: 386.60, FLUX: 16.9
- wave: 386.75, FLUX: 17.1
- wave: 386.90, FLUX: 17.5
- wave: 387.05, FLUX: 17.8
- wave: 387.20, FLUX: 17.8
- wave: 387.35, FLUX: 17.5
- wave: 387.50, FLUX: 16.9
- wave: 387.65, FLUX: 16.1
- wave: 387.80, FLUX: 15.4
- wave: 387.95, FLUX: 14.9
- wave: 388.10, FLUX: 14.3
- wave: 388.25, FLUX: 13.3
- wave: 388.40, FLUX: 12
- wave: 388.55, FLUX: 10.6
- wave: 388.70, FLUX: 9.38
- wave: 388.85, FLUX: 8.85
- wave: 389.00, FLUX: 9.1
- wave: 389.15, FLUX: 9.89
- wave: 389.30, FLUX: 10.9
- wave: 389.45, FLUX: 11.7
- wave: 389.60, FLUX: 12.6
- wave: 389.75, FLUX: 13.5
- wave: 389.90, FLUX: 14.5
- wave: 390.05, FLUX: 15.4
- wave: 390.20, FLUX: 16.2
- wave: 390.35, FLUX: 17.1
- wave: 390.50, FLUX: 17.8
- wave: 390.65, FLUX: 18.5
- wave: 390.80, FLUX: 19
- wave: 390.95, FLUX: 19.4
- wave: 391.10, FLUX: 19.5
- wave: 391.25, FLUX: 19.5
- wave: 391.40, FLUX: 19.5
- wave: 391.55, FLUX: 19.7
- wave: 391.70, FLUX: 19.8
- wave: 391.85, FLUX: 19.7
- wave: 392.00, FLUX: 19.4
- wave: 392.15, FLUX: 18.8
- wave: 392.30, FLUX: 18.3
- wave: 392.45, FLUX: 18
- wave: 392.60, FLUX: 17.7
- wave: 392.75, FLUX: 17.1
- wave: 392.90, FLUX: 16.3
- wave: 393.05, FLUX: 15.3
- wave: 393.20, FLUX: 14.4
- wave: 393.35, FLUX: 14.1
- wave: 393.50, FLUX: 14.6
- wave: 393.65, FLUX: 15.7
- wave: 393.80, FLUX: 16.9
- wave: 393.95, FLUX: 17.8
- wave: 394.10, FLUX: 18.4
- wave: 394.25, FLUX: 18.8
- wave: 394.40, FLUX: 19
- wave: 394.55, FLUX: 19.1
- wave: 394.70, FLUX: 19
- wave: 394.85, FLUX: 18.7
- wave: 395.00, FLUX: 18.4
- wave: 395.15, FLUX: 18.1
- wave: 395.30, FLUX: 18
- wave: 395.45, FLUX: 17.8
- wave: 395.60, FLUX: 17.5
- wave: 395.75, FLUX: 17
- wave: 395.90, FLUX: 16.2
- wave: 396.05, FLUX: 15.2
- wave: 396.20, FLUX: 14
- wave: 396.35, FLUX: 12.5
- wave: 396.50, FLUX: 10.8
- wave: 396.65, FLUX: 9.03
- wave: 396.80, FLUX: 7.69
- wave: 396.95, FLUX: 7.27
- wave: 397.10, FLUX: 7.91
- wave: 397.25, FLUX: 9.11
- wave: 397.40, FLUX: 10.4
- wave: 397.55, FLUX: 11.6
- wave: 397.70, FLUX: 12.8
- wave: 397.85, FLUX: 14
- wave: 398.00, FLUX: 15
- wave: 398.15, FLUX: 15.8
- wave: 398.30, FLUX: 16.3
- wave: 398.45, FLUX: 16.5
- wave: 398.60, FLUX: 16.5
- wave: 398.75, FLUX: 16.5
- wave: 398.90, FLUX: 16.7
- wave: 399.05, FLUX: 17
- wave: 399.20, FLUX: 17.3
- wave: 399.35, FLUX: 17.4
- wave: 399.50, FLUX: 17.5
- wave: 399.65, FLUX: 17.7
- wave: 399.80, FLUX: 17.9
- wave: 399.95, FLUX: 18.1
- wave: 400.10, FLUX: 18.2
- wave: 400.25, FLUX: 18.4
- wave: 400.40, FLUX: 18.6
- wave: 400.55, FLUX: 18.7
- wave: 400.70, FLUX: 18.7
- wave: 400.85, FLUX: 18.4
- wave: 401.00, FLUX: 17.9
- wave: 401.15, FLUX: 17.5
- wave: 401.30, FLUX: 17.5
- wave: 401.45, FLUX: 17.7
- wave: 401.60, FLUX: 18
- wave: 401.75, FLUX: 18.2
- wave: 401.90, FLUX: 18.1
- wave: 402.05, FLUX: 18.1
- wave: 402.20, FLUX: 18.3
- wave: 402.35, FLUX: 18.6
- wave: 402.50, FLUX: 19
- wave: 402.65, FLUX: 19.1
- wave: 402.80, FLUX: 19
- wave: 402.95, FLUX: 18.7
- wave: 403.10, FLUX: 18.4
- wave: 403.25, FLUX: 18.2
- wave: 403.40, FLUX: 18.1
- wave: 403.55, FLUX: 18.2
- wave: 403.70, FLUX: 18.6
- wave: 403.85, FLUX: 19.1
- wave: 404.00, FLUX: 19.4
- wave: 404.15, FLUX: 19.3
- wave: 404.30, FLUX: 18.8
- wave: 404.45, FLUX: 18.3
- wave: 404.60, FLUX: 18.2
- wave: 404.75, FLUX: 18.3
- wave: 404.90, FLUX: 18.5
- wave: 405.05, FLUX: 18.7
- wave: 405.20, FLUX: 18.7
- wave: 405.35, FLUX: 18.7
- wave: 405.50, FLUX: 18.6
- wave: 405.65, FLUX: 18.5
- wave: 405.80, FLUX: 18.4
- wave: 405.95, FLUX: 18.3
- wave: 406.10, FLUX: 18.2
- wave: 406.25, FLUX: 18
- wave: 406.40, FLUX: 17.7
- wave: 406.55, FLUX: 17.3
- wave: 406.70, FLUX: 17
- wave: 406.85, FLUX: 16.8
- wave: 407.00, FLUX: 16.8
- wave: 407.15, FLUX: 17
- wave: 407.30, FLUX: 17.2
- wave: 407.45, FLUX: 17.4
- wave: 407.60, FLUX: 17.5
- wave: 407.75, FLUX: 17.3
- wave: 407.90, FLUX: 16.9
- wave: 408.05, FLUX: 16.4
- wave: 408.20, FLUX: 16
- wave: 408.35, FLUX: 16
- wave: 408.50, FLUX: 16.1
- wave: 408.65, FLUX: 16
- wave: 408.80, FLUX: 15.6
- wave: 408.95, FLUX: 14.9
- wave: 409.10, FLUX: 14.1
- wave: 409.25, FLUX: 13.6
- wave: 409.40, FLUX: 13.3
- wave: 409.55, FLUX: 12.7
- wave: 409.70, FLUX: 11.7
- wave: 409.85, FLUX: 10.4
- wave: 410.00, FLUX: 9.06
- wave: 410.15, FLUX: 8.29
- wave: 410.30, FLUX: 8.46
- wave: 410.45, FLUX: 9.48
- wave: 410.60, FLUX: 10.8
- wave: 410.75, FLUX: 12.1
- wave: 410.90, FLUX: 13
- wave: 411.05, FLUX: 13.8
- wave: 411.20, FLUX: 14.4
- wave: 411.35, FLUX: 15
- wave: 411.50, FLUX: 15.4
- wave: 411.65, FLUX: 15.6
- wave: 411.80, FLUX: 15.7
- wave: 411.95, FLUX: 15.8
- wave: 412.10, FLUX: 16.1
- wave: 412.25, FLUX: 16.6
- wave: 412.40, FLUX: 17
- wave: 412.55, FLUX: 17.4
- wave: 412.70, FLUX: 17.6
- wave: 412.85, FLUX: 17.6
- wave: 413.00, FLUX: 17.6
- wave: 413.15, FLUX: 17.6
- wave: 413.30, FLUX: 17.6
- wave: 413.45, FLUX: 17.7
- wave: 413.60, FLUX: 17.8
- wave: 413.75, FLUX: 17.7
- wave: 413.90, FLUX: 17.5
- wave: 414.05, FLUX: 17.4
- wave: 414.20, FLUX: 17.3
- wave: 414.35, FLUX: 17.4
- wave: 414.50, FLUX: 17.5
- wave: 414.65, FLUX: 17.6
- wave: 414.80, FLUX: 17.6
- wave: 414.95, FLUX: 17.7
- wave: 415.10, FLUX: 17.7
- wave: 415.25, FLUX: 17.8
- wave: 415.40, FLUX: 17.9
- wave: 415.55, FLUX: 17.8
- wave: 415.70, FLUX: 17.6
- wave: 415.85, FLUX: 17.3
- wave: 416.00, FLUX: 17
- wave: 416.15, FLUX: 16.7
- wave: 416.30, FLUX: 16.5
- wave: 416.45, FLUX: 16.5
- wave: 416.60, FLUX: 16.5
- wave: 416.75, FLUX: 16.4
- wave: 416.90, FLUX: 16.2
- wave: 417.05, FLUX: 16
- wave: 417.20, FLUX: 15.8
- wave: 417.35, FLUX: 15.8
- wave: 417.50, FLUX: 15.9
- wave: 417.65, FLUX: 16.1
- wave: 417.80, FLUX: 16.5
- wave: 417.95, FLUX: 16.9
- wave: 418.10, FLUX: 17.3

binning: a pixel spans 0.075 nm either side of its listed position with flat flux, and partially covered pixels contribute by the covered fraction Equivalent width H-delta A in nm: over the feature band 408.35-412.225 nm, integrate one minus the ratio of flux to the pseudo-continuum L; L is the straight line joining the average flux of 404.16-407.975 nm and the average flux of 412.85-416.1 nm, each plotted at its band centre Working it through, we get 0.958 nm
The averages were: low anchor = 17.9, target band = 13.4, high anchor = 17.6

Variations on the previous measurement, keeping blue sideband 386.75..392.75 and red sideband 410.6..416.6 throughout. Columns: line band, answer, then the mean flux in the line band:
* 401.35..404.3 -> -0.40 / 18.5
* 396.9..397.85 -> 0.35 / 10.2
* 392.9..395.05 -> -0.15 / 17.1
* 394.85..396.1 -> -0.10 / 17.4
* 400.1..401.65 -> -0.18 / 18.1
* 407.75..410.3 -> 0.42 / 13.8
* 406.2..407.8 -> -0.08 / 17.3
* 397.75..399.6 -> -0.02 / 16.3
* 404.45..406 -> -0.20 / 18.5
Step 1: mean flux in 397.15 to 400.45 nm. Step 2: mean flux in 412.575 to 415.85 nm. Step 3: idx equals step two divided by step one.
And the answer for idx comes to 1.11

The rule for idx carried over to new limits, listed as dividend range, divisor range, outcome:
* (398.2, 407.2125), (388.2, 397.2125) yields 1.16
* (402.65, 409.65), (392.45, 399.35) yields 1.14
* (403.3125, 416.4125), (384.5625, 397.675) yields 1.04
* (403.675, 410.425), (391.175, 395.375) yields 0.91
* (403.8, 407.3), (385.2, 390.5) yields 1.20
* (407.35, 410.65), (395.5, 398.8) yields 1.05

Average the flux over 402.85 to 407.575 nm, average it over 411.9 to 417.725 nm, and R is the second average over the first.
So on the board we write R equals 0.94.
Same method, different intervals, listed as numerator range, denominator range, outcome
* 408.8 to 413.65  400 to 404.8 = 0.78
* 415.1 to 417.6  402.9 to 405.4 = 0.90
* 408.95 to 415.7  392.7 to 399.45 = 1.00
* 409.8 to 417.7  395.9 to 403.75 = 0.98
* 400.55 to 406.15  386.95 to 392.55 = 1.17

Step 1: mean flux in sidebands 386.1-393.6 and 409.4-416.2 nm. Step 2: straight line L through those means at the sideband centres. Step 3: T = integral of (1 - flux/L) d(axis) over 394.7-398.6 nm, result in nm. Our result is 0.431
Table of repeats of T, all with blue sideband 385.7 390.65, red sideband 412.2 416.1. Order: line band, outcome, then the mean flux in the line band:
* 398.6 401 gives -0.25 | 17.8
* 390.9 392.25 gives -0.37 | 19.5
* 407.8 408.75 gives 0.04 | 16.2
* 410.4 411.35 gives 0.26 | 12.6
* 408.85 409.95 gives 0.27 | 12.9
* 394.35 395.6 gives -0.23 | 18.4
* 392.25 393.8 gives -0.08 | 16.2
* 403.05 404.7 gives -0.21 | 18.6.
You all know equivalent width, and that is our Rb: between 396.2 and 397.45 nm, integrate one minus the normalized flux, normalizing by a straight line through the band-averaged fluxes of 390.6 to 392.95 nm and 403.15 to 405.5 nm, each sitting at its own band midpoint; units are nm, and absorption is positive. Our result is 0.61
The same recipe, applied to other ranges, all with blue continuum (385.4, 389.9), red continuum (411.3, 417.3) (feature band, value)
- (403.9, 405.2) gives -0.198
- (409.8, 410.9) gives 0.440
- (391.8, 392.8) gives -0.208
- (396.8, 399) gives 0.356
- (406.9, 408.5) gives -0.034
